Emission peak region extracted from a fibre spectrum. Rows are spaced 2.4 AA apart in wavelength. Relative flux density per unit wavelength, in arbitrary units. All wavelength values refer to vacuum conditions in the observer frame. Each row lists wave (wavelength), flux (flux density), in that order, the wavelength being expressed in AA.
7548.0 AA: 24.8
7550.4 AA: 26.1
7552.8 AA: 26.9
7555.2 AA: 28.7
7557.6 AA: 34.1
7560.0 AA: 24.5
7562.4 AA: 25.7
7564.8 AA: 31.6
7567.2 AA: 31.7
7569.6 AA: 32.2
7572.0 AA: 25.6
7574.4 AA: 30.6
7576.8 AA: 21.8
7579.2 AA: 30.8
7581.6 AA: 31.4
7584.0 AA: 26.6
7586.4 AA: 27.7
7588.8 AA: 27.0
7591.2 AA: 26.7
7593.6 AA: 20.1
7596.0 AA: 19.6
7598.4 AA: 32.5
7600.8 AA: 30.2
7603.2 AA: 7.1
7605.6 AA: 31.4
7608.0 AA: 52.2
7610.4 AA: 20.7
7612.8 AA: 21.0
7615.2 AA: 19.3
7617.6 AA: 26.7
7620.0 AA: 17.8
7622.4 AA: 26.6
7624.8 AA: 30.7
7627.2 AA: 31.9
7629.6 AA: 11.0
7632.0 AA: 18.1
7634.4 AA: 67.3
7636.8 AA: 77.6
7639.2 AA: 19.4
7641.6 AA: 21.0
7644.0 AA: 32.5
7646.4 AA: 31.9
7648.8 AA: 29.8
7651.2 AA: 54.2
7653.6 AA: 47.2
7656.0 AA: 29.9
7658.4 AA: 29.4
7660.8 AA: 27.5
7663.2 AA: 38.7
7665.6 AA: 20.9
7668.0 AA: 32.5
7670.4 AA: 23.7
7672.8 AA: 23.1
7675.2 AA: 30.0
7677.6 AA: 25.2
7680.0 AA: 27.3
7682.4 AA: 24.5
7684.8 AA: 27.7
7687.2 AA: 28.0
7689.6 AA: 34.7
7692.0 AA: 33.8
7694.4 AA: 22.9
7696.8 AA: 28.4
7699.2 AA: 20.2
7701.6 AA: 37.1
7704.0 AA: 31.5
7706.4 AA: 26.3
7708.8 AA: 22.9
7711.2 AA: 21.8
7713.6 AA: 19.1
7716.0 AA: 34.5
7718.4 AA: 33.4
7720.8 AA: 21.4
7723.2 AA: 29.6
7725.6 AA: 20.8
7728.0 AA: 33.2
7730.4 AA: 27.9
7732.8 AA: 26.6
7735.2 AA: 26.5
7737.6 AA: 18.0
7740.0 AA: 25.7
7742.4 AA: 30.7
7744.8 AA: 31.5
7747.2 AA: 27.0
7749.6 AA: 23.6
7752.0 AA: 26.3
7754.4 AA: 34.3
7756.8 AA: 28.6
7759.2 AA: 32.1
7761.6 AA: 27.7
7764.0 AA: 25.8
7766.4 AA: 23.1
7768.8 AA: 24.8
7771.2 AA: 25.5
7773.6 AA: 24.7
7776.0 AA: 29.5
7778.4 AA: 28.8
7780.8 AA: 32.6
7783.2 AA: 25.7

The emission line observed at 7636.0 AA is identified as [S II]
